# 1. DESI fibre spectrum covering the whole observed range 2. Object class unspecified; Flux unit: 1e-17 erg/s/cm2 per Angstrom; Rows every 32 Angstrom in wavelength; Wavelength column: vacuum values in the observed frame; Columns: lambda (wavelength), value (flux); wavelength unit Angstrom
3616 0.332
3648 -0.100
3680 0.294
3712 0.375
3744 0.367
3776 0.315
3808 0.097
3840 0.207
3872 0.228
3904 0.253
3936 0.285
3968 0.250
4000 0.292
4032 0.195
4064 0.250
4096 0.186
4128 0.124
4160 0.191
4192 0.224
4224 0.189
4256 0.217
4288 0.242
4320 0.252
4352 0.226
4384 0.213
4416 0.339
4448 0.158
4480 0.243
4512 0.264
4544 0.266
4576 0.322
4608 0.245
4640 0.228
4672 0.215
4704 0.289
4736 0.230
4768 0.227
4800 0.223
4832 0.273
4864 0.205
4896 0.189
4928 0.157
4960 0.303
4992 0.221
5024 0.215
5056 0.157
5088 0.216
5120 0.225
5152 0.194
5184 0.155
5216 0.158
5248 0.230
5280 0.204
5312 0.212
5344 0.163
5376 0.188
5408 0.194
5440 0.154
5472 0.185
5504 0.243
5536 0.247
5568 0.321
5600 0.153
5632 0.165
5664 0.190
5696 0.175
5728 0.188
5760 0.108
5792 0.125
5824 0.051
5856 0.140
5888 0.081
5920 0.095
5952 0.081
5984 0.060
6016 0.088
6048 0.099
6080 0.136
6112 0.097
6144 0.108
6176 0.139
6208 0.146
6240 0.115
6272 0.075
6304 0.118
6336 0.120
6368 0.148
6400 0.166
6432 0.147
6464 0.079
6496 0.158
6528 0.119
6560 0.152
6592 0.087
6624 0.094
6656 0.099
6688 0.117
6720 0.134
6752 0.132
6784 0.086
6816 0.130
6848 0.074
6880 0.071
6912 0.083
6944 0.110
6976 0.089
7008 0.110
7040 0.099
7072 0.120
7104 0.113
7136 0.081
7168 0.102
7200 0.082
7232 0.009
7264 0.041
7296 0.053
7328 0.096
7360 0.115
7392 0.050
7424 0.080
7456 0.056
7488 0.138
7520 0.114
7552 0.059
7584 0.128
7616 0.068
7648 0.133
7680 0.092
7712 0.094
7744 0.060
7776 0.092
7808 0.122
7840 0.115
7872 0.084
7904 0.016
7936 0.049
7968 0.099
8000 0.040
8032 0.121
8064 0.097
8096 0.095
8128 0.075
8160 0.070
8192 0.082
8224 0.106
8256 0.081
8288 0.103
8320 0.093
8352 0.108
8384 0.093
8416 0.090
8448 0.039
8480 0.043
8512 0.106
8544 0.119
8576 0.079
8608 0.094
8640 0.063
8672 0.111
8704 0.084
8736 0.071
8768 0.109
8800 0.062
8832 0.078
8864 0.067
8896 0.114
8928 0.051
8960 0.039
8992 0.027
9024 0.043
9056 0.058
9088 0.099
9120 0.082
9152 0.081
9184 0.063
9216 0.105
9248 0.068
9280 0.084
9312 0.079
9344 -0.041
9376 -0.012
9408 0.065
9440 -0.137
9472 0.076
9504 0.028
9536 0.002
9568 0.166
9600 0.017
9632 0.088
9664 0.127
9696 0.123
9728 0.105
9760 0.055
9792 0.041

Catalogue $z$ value 0.139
